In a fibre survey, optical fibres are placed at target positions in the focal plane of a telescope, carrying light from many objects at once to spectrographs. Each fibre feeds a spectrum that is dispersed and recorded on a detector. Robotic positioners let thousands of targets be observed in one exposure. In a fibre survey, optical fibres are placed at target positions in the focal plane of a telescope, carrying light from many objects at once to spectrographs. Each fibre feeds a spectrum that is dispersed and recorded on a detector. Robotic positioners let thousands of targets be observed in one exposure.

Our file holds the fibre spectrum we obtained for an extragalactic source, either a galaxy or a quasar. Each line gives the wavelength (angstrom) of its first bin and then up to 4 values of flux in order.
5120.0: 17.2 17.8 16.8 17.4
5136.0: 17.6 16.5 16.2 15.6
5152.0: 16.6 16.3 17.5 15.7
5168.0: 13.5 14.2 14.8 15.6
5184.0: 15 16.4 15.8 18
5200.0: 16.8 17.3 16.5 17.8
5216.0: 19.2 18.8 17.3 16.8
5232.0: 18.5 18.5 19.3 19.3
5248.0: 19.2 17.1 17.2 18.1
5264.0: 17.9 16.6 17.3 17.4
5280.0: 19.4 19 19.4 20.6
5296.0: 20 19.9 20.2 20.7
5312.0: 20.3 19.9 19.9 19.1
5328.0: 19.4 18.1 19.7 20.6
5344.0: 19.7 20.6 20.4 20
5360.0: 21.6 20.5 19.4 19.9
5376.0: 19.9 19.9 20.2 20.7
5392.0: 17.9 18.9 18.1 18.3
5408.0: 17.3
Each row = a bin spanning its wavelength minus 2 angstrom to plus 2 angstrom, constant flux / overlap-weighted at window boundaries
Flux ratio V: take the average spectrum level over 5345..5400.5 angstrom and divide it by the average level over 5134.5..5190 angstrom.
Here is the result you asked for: 1.3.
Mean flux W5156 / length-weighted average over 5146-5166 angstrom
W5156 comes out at 16.3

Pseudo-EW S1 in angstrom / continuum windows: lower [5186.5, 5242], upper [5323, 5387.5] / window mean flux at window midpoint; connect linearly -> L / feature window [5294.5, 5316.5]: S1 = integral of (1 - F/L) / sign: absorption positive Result -1.2 angstrom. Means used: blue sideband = 17.7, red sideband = 20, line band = 20.2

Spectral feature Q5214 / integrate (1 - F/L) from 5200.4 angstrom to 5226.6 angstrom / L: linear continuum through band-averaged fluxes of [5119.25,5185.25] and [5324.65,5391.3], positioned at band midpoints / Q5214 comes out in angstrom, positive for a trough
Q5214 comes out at -0.69 angstrom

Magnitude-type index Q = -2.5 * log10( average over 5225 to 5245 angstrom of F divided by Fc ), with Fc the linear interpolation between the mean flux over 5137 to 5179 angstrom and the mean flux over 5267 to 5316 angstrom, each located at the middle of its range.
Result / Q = -0.03 mag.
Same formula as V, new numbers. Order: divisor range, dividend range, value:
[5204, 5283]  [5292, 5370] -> 1.11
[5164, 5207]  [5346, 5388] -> 1.29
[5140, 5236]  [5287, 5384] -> 1.21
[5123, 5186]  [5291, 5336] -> 1.23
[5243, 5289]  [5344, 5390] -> 1.12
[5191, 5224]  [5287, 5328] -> 1.14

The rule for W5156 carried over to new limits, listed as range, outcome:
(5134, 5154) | 16.5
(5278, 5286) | 19.2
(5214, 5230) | 18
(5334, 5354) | 20.2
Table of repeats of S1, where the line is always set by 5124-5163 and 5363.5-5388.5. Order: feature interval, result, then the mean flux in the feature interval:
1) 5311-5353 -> -0.8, 19.8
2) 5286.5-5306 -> -1.2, 20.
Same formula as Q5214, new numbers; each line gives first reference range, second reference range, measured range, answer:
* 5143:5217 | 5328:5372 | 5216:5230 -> -0.6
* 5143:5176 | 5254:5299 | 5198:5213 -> -0.3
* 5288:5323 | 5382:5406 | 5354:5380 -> -1.1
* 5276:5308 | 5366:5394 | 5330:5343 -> 0.1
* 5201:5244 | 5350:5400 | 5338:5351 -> -0.5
